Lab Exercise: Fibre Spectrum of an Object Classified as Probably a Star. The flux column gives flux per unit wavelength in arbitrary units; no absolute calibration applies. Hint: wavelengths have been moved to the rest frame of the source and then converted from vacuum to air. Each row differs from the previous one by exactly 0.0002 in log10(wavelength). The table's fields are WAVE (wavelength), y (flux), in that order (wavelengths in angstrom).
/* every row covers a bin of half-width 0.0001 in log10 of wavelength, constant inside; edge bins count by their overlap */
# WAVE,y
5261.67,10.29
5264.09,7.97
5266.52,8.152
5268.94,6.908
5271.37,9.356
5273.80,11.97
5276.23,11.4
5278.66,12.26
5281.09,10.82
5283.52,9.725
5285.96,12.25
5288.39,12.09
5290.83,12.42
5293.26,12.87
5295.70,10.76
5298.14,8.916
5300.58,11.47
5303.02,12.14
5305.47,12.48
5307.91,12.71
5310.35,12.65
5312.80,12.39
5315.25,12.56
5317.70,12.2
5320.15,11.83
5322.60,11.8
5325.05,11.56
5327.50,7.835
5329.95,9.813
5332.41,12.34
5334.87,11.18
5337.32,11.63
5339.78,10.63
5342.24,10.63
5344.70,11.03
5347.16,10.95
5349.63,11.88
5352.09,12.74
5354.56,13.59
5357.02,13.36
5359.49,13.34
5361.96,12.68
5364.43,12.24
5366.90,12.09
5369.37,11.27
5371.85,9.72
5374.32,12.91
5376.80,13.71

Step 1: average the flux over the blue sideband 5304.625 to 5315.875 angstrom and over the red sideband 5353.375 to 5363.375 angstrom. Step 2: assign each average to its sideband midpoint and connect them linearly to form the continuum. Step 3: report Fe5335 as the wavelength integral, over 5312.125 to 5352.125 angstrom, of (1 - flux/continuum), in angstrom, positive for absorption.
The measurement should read 4.9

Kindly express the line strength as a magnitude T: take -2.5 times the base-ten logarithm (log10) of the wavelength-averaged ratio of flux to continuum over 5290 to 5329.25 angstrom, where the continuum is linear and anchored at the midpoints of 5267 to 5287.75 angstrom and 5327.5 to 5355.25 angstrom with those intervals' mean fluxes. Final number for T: -0.07 mag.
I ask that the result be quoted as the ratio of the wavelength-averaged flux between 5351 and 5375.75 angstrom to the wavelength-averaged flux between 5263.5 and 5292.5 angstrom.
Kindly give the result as 1.18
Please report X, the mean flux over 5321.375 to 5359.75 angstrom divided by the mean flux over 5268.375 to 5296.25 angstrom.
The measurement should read 1.03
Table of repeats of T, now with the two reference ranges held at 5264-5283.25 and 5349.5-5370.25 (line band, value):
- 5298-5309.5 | -0.09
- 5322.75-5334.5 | 0.11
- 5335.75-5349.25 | 0.10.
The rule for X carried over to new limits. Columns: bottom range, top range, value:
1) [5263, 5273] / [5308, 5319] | 1.51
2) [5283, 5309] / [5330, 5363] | 1.02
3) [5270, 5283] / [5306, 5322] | 1.12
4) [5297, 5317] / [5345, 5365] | 1.05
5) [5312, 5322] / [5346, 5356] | 1.01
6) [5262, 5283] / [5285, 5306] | 1.18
